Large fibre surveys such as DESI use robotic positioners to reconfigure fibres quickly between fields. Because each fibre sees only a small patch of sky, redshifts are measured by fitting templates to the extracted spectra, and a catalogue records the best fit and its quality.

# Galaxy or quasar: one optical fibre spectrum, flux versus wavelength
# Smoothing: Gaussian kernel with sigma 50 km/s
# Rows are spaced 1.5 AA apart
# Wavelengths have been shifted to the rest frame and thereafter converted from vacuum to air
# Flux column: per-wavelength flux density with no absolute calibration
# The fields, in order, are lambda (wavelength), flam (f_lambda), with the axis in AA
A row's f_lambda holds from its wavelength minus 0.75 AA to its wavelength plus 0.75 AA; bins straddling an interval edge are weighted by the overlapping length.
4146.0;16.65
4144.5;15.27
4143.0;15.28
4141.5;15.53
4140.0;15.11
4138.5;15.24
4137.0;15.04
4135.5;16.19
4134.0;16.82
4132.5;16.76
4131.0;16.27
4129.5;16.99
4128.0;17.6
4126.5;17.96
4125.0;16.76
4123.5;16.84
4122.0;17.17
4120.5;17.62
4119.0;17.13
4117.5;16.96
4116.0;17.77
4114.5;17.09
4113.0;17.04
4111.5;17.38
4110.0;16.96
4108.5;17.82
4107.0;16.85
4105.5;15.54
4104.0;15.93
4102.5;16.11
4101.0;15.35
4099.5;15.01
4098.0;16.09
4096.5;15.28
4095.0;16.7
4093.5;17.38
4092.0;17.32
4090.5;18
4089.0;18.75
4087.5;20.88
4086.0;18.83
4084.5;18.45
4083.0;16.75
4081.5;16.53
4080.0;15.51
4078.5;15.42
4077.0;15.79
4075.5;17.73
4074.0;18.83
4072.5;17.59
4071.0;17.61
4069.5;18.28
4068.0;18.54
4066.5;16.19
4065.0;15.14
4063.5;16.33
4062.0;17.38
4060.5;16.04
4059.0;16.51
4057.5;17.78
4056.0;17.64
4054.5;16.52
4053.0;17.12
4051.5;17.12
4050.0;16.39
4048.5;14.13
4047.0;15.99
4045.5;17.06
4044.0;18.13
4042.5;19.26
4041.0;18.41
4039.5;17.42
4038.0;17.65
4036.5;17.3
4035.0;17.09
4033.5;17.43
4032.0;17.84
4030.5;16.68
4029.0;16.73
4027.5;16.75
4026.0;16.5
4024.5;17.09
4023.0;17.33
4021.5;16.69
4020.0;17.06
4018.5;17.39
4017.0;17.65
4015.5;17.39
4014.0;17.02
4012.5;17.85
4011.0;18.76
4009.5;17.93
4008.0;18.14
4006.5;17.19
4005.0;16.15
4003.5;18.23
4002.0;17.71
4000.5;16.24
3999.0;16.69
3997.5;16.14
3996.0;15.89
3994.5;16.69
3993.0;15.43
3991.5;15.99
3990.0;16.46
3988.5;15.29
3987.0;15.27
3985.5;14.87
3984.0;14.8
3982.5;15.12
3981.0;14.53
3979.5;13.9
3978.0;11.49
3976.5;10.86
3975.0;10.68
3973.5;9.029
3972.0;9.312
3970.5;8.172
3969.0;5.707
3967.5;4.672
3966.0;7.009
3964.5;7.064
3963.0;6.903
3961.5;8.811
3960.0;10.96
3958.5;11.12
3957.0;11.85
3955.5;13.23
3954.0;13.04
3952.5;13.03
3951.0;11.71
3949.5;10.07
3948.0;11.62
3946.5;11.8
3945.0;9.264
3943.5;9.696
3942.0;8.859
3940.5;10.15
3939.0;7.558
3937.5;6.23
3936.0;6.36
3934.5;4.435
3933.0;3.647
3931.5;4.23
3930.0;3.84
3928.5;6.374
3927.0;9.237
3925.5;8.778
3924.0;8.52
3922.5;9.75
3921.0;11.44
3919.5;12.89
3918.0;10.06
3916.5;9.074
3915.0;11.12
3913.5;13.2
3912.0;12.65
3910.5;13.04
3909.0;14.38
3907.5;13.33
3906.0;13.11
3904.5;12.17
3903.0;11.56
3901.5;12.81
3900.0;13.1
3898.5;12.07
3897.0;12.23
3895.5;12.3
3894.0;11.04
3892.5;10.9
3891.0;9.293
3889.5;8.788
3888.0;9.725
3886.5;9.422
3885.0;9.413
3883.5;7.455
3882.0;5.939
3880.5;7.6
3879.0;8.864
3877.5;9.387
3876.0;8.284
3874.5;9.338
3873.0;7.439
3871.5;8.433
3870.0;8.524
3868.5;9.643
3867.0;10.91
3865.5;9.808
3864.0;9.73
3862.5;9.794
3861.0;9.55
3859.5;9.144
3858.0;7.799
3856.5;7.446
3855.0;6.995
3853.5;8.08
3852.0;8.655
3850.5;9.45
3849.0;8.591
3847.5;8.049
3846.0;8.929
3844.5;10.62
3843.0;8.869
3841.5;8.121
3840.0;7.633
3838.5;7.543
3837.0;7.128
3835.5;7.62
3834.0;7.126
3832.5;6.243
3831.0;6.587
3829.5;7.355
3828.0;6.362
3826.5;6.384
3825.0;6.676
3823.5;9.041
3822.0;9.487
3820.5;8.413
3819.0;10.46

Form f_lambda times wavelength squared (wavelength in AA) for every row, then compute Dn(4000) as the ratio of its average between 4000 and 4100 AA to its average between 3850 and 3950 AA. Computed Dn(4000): 1.9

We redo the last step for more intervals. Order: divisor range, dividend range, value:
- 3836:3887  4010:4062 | 2.18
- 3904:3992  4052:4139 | 1.74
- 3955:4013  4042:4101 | 1.33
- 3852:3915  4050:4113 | 1.85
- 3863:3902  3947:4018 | 1.47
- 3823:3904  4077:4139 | 2.14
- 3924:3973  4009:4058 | 2.09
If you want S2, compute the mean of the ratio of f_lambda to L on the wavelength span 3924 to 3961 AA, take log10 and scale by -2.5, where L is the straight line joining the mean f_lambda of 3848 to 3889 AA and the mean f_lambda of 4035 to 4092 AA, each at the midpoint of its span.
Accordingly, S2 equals 0.31 mag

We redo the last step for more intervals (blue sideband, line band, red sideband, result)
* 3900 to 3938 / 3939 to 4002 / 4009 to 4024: 0.168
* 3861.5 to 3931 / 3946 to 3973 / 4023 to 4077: 0.306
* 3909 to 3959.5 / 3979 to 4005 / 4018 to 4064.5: -0.161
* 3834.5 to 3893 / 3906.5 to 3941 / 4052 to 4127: 0.176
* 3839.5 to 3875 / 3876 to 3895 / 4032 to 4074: 0.118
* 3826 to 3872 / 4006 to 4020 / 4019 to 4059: -0.115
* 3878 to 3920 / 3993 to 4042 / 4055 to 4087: -0.135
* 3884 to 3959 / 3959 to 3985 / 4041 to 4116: 0.242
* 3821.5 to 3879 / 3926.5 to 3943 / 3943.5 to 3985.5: 0.482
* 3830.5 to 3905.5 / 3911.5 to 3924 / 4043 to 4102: -0.004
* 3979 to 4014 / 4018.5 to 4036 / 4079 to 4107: -0.033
